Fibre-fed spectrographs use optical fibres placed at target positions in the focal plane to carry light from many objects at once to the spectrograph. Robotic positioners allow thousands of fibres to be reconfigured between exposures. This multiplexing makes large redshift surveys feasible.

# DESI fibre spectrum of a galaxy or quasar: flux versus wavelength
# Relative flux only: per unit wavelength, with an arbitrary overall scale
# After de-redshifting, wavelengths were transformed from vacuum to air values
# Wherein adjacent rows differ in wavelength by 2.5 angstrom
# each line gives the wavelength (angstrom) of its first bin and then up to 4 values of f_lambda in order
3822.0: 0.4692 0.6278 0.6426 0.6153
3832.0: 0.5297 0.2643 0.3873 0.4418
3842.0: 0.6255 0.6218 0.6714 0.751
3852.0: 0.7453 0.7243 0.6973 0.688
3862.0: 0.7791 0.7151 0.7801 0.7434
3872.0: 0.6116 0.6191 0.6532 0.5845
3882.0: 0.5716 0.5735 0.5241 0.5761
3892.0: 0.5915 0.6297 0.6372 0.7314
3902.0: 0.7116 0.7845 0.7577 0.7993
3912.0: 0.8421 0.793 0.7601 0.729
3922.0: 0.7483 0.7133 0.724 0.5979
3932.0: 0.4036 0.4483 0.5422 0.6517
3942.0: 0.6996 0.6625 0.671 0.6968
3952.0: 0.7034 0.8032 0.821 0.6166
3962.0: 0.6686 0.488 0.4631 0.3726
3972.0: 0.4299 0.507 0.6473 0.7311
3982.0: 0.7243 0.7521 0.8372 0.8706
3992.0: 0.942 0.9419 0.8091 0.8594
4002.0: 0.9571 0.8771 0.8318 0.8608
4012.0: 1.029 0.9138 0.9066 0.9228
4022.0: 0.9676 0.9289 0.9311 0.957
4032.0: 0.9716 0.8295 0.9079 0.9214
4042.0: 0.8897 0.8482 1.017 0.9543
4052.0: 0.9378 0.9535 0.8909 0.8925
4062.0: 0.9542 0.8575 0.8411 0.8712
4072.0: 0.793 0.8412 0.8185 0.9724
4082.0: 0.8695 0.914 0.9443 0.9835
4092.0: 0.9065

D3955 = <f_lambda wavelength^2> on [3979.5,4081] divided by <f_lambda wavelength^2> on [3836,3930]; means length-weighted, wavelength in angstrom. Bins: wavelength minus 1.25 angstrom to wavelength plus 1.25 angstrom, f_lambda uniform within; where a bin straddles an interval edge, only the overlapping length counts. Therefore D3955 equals 1.4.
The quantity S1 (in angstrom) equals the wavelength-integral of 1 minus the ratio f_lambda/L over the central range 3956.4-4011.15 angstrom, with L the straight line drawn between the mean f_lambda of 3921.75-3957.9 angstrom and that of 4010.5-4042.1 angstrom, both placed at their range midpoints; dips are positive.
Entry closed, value 4.9 angstrom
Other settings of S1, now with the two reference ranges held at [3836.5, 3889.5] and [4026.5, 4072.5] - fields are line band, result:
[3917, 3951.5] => 4.70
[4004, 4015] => -0.67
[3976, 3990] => 1.00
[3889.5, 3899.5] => 0.90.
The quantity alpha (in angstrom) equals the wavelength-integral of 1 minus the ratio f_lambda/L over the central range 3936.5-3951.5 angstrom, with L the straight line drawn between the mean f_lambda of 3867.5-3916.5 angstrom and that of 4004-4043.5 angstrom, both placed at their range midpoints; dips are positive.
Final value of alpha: 2.1 angstrom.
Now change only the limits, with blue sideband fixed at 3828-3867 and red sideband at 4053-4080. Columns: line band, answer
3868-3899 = 2.34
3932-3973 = 7.76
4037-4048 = -0.84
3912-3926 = -1.01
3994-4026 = -3.74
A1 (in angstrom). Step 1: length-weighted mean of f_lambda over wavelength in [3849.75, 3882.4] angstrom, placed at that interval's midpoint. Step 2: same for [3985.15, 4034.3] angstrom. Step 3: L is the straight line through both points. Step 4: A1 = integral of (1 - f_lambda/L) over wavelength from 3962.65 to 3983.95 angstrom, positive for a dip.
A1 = 7.4 angstrom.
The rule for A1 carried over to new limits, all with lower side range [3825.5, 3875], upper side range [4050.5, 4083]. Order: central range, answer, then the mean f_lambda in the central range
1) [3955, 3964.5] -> 1.0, 0.682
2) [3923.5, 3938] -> 3.1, 0.57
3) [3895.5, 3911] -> -0.9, 0.737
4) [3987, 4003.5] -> -1.9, 0.892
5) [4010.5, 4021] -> -1.5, 0.942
